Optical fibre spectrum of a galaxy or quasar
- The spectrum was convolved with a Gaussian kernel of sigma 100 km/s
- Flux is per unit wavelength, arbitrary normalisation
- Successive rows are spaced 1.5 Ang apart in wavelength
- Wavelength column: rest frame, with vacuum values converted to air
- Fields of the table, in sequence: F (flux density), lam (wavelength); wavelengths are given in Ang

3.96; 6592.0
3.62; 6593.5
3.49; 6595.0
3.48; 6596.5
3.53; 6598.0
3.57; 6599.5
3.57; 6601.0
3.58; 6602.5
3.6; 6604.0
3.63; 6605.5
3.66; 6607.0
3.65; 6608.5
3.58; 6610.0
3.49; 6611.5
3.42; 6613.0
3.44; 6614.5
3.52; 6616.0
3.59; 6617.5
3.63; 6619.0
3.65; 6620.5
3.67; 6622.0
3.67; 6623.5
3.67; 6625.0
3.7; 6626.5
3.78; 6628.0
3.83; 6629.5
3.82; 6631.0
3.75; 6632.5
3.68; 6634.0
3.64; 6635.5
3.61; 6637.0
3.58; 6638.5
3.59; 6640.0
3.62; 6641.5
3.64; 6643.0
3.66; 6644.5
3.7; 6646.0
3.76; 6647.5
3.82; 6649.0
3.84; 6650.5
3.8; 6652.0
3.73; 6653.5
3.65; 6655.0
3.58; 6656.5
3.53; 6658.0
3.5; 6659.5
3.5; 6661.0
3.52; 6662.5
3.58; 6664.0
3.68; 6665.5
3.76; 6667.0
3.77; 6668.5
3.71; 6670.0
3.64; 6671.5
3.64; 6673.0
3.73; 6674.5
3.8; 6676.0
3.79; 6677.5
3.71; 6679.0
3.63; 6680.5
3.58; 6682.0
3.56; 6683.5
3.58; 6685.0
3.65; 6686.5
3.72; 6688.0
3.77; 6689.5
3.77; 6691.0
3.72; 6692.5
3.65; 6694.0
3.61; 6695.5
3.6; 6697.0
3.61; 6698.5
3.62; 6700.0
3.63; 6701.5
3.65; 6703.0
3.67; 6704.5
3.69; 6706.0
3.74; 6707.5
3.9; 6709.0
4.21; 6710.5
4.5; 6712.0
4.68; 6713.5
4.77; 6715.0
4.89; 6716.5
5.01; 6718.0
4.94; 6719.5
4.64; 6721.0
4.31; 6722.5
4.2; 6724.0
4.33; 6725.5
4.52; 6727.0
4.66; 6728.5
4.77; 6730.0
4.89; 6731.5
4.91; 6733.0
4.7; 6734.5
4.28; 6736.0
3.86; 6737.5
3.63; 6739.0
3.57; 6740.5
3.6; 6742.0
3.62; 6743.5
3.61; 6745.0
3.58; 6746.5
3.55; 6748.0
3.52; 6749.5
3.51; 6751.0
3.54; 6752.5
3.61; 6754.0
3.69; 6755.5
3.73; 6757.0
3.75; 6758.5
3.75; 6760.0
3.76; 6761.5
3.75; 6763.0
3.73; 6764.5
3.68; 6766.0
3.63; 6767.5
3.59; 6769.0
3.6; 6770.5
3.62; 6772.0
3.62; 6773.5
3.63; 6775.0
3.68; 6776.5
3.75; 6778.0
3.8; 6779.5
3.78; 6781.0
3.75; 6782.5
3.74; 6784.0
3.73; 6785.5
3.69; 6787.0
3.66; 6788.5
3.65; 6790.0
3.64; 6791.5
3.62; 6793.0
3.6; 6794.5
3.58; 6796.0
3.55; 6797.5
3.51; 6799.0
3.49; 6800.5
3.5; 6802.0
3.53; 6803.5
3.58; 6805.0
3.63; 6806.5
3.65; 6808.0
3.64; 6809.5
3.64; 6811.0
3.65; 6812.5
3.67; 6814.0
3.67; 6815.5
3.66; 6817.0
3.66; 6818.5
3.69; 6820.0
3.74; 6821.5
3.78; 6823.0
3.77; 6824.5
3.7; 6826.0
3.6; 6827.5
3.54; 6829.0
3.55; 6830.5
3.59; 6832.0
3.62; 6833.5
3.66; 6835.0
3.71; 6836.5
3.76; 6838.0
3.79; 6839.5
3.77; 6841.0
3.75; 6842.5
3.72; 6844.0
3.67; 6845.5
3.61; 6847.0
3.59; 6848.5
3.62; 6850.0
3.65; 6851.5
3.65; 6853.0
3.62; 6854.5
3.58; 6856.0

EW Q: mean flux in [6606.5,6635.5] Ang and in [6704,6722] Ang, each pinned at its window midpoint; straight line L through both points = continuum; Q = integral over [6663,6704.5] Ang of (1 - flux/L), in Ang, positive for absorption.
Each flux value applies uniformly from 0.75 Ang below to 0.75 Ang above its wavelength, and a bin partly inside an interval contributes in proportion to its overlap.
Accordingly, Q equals 4.8 Ang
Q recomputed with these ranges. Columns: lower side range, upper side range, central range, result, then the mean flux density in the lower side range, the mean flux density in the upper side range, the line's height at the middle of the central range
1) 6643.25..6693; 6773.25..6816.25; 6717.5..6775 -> -5.0 Ang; 3.68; 3.64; 3.66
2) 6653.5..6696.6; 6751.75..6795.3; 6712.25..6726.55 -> -3.8 Ang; 3.66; 3.68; 3.67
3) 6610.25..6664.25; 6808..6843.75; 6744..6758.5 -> 0.2 Ang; 3.64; 3.68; 3.66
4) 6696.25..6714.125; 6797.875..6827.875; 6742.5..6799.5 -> 1.1 Ang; 3.87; 3.64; 3.73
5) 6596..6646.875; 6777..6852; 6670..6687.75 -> -0.2 Ang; 3.62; 3.66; 3.63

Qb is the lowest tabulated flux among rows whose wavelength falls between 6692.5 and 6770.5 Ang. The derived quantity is 3.51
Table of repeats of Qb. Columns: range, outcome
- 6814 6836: 3.54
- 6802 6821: 3.5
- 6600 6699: 3.42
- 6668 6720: 3.56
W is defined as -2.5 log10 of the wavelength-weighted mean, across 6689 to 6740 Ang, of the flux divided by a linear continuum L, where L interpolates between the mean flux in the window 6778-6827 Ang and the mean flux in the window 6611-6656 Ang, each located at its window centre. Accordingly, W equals -0.15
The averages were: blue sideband 3.67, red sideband 3.66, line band 4.19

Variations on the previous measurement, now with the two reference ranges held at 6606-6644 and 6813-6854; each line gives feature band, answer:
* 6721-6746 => -0.16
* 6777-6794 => -0.01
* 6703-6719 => -0.17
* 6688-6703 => -0.01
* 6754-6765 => -0.02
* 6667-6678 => -0.02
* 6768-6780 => 0.00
